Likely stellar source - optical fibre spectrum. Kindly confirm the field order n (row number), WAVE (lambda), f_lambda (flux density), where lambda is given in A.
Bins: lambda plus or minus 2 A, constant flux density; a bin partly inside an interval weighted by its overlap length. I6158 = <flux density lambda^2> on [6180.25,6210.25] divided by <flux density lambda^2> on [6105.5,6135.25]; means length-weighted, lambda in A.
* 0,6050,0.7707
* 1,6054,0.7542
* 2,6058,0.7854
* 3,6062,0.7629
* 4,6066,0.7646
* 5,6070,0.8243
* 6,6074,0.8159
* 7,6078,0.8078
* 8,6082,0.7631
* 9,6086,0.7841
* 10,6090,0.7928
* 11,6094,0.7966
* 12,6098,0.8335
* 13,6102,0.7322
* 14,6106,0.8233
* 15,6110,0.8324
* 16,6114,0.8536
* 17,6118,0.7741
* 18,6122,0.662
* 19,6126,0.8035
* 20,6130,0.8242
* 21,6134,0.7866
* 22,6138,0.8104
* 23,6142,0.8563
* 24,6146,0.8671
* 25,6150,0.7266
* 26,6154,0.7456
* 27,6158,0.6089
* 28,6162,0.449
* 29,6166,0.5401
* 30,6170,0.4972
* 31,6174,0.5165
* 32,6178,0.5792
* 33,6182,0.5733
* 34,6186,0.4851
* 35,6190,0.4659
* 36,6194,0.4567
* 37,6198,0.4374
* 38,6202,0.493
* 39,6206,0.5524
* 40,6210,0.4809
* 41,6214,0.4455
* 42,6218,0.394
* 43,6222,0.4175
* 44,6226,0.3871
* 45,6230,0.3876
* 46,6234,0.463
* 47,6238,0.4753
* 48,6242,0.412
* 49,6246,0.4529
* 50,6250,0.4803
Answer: 0.64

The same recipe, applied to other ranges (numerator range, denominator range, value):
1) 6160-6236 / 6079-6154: 0.61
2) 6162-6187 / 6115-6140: 0.69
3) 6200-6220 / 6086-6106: 0.62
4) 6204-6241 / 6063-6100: 0.58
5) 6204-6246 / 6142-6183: 0.72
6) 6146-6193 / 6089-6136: 0.74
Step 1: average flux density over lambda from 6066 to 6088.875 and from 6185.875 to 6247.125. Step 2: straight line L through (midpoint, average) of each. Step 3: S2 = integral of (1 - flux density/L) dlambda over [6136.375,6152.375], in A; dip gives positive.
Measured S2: -4.7 A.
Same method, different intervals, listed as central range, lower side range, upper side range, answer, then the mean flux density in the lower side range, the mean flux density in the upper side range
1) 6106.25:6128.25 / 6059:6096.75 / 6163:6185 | -3.3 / 0.791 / 0.535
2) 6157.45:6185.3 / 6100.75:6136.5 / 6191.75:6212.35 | 2.9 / 0.789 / 0.483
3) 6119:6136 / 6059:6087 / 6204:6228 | -2.9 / 0.789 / 0.446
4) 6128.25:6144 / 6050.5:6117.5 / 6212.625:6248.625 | -3.7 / 0.794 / 0.427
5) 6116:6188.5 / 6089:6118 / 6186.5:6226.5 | -2.9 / 0.807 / 0.457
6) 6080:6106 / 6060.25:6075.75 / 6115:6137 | -0.1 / 0.792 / 0.776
